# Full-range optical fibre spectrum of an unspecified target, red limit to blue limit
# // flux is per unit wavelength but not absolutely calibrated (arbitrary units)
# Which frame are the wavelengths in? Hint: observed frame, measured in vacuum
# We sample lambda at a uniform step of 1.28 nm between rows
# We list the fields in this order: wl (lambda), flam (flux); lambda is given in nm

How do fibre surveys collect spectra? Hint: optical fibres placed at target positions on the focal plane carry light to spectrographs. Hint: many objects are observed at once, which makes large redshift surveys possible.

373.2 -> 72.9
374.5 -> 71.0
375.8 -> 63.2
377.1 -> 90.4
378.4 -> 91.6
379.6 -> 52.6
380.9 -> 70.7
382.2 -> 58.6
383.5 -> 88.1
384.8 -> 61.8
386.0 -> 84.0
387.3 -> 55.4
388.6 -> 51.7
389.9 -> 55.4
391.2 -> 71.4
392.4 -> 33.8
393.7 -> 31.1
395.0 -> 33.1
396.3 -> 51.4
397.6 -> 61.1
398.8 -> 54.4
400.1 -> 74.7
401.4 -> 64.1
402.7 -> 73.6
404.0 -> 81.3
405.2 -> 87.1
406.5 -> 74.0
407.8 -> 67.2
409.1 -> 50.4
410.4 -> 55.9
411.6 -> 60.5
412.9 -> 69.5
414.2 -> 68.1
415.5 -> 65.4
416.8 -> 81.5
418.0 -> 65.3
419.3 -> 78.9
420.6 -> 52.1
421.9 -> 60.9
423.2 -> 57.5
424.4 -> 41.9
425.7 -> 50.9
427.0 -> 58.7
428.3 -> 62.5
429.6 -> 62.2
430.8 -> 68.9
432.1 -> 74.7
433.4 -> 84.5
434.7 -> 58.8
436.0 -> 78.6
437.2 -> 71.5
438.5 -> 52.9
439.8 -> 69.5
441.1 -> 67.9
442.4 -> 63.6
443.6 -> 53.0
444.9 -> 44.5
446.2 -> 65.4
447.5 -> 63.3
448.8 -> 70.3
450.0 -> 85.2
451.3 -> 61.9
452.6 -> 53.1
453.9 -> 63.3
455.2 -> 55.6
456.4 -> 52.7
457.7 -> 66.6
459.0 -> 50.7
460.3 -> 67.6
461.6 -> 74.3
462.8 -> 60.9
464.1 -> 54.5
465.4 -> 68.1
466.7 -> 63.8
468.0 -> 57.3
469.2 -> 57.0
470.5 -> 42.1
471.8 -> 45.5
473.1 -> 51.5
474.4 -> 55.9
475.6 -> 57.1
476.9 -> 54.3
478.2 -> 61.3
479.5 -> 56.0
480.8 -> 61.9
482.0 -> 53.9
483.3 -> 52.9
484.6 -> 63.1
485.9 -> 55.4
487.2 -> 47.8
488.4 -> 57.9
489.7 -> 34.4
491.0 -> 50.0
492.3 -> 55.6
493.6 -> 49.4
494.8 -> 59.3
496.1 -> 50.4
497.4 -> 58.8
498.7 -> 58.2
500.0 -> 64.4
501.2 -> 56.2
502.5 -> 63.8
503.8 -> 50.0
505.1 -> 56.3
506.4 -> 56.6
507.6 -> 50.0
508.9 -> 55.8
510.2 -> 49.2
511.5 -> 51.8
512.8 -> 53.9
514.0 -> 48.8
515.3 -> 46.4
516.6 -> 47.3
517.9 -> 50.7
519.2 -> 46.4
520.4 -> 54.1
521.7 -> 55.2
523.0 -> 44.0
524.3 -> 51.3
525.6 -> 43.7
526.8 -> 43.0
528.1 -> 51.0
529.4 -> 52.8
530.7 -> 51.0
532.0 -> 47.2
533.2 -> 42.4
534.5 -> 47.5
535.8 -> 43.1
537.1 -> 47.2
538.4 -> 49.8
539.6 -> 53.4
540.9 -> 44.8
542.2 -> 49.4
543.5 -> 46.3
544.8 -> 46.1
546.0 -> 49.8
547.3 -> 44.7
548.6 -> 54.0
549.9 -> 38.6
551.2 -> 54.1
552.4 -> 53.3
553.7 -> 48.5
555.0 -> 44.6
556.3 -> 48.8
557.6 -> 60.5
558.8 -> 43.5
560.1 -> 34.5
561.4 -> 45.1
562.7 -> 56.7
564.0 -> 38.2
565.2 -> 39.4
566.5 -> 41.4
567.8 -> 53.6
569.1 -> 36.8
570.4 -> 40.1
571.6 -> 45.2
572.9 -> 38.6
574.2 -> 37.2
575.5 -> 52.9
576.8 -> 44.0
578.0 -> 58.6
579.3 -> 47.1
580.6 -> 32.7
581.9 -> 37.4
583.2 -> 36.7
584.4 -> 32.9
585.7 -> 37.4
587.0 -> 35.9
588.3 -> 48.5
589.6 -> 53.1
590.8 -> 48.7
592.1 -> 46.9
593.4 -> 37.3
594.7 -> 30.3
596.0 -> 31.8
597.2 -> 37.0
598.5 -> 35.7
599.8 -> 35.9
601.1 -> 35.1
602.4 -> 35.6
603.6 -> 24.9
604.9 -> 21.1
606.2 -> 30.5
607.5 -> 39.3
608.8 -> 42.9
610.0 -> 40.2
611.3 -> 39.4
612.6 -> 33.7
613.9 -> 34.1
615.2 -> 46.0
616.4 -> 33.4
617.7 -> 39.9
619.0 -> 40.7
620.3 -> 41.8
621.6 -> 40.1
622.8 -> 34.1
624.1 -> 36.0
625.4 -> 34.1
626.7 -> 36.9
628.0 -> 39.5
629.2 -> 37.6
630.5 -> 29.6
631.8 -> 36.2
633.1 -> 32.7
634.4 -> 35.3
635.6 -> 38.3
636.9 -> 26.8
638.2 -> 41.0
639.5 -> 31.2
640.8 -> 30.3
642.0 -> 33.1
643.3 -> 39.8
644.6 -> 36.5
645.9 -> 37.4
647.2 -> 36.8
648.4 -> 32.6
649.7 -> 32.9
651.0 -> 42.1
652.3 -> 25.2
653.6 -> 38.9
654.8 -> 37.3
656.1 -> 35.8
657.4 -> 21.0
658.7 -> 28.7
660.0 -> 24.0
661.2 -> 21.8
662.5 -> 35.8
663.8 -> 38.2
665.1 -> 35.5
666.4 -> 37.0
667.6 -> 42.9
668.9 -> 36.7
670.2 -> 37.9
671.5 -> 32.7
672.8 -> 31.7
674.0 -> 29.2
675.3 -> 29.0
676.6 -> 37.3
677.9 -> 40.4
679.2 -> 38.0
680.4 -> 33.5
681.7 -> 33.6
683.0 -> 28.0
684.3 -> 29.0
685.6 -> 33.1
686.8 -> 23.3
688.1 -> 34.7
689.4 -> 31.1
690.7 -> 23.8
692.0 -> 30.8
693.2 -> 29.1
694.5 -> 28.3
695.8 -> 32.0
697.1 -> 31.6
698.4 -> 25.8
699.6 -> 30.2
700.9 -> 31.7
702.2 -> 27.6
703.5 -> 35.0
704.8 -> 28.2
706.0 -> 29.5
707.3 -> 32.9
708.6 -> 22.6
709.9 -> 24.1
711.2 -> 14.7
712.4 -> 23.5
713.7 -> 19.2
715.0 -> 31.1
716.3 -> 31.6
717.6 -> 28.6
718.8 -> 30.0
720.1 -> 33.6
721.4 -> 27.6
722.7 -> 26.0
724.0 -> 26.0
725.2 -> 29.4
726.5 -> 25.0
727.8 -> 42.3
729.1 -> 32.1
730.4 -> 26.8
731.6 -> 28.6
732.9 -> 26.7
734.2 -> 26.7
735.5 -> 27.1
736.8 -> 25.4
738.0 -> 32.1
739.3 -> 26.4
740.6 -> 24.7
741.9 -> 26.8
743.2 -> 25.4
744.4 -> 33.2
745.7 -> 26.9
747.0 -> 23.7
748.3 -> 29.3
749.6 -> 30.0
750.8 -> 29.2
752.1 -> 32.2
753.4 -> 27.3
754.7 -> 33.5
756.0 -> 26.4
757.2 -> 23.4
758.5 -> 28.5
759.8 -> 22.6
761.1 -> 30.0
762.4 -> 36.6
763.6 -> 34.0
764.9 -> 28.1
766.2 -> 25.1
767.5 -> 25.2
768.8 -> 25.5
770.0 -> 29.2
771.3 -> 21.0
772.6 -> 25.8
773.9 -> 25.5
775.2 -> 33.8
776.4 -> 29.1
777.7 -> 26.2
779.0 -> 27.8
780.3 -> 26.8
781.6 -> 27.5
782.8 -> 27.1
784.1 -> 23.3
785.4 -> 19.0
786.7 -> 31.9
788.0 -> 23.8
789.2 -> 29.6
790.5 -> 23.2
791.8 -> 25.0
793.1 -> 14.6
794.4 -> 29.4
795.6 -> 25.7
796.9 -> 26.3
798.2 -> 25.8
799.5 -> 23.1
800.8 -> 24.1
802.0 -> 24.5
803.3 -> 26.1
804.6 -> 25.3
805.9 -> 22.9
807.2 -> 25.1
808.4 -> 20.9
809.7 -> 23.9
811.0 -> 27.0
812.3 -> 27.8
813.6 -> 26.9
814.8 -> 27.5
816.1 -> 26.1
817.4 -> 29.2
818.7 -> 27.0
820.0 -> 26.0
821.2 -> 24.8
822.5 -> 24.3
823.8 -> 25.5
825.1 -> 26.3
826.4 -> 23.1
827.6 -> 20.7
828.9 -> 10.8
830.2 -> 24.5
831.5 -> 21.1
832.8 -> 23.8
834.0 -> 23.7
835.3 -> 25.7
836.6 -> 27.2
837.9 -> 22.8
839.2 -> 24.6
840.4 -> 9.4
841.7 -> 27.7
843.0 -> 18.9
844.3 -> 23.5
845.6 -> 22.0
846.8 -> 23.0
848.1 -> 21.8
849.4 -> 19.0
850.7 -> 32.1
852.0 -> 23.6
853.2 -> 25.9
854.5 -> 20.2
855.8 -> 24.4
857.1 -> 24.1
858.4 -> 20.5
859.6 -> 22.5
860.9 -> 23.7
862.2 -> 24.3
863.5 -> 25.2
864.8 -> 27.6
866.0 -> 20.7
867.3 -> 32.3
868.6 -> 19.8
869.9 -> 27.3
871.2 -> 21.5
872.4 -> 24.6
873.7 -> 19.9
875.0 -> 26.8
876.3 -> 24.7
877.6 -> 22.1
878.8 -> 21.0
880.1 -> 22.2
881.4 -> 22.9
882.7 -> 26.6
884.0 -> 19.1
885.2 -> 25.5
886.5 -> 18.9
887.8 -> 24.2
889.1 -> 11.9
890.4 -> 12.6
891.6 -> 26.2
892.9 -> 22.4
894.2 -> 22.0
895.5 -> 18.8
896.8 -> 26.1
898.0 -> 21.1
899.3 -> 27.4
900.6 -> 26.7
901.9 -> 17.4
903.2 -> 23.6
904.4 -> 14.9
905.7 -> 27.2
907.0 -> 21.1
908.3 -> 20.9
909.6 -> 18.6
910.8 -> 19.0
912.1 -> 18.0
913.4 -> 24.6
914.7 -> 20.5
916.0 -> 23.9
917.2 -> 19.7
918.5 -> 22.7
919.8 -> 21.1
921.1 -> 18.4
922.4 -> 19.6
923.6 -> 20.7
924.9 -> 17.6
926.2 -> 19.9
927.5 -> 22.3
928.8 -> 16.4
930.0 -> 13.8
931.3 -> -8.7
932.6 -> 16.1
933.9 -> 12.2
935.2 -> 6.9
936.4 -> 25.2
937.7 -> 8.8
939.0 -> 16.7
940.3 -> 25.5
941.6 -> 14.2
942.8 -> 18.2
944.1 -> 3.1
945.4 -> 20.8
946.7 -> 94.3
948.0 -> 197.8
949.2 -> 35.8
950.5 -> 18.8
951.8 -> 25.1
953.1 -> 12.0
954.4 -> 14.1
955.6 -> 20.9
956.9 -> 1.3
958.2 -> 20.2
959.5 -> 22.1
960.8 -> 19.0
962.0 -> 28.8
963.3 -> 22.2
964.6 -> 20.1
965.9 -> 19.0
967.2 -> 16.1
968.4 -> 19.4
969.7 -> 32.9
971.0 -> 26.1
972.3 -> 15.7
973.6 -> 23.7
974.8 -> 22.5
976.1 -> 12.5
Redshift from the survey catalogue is 1.54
